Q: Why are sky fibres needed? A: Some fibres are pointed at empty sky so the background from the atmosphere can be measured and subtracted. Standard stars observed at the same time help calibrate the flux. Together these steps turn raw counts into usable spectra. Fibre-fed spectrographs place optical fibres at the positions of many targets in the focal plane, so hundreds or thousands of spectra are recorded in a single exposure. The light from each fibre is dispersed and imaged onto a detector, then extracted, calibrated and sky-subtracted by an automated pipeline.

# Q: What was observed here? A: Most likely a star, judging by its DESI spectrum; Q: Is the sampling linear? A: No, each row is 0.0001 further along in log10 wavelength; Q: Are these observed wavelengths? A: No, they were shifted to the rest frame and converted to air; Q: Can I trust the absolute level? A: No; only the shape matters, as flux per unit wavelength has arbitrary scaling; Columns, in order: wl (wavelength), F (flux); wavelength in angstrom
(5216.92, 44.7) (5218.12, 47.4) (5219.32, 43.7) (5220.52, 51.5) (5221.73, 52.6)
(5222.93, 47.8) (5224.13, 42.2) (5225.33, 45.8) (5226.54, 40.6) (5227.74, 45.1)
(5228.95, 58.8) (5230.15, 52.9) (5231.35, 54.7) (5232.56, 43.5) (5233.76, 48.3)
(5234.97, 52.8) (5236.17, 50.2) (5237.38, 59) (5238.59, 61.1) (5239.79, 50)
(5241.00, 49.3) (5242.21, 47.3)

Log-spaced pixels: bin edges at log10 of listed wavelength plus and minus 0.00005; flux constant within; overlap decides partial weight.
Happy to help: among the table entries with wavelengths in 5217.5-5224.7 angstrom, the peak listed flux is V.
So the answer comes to 52.6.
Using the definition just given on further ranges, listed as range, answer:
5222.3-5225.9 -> 47.8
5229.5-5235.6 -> 54.7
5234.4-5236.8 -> 52.8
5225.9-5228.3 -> 45.1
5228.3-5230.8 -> 58.8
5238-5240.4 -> 61.1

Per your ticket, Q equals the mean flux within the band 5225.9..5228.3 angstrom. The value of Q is 42.8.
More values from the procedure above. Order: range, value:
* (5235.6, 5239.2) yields 56.8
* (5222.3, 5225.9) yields 45.4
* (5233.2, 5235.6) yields 50.6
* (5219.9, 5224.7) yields 48.5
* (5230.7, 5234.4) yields 48.9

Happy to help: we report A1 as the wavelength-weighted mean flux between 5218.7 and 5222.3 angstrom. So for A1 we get 49.2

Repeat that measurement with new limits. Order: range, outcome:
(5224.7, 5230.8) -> 48.7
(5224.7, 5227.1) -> 43.2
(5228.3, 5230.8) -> 55.7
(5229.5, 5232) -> 53.8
